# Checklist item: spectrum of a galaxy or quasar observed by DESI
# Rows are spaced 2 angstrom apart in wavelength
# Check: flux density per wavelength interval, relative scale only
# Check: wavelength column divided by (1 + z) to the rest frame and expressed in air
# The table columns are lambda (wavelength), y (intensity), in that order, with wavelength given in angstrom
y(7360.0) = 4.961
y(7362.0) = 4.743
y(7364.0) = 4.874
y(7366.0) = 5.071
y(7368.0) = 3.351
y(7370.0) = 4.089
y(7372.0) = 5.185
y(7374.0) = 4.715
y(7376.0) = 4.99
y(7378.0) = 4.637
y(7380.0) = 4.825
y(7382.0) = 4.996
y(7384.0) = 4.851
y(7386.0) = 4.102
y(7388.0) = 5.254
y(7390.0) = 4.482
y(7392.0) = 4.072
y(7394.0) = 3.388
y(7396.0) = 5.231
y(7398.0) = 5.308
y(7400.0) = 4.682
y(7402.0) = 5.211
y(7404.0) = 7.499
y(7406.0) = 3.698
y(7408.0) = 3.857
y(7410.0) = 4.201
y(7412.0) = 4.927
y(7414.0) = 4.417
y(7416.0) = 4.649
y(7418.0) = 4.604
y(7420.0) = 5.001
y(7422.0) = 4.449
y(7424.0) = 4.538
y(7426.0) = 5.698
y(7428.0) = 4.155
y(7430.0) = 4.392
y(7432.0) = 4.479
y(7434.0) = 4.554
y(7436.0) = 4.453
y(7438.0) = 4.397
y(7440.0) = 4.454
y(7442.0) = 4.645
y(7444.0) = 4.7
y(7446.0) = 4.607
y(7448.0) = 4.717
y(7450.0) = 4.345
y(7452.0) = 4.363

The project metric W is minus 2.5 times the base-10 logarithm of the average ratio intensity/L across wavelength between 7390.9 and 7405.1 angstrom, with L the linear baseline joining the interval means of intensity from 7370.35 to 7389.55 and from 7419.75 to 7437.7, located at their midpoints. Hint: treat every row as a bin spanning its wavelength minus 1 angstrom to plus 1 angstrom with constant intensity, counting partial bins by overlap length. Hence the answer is -0.07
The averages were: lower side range 4.8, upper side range 4.61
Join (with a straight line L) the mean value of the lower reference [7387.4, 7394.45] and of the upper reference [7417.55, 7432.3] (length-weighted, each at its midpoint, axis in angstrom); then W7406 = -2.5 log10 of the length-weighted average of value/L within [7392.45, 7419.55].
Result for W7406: -0.06 mag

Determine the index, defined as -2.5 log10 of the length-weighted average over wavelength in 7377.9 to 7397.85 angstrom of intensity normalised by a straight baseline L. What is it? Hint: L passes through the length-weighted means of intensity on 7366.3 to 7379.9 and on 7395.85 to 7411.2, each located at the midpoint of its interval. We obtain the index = 0.03 mag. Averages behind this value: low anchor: 4.55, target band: 4.61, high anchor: 4.95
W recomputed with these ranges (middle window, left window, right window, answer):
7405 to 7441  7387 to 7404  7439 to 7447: 0.05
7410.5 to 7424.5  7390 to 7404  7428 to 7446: 0.00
